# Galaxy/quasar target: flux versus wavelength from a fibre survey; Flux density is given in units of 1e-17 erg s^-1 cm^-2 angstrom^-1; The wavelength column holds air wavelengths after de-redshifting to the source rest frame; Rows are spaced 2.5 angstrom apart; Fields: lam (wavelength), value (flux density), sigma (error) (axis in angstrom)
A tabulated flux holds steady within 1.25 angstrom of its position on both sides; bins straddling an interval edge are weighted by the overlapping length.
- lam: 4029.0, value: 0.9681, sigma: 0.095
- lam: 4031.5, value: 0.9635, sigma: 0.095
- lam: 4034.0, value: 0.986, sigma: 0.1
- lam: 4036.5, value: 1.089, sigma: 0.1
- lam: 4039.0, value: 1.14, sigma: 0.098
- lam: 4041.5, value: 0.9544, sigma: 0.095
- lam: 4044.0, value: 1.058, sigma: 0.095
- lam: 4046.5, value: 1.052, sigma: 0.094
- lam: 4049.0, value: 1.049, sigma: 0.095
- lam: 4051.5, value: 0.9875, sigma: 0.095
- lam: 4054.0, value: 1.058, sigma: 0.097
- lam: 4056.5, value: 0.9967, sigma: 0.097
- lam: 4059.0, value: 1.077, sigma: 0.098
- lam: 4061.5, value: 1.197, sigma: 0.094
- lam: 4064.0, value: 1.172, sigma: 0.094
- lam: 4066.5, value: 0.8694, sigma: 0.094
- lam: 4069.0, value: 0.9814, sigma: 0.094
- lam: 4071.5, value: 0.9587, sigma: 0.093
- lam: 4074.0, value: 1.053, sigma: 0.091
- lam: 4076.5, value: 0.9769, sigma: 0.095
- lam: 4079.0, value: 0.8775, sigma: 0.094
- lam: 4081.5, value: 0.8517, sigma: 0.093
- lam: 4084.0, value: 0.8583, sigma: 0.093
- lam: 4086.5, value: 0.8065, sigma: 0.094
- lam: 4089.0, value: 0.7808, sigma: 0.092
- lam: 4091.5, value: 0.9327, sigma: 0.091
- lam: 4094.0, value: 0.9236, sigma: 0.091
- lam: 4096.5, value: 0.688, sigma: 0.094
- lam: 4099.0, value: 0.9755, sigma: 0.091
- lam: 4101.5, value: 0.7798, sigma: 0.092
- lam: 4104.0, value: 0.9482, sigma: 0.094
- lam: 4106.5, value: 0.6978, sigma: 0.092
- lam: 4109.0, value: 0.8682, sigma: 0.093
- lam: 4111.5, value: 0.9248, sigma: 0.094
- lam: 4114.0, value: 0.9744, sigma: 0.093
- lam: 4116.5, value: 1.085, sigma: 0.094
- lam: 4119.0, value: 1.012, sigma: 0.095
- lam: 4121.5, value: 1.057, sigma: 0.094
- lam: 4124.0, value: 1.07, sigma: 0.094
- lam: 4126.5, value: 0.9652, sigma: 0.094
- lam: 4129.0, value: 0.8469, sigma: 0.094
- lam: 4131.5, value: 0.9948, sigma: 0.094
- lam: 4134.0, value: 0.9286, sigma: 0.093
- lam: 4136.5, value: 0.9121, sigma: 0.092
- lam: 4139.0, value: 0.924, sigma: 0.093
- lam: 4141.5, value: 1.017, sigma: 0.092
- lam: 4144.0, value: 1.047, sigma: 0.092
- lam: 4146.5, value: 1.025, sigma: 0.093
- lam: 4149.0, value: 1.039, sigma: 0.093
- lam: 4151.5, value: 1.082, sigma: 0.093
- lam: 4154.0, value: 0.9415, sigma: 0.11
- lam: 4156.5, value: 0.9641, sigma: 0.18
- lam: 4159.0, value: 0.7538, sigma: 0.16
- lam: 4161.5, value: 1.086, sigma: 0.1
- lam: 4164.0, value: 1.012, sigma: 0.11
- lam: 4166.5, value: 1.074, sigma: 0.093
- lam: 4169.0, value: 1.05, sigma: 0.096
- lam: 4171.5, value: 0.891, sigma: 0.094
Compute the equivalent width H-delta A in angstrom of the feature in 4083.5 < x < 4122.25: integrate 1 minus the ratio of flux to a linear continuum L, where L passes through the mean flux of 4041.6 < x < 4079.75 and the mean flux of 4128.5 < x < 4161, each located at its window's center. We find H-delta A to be 3.9 angstrom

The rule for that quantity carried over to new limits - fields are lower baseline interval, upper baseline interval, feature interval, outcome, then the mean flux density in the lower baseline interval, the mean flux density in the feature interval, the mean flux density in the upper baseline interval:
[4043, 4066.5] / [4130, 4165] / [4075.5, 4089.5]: 2.4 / 1.06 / 0.861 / 0.979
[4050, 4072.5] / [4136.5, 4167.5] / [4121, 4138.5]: 0.7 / 1.03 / 0.962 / 0.993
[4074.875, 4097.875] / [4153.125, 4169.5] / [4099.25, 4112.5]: 0.6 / 0.859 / 0.852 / 0.981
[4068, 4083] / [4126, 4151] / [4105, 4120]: 0.6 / 0.948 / 0.926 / 0.973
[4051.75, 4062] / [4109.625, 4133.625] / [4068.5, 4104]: 4.8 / 1.06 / 0.889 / 0.987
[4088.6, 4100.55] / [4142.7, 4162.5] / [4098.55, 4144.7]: -1.2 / 0.864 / 0.947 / 0.991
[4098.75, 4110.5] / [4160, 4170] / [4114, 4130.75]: -1.8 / 0.845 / 1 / 1.05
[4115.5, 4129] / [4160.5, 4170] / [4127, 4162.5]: 2.4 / 1.02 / 0.968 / 1.05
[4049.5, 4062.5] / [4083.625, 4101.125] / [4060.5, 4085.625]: -0.3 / 1.06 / 0.975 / 0.848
